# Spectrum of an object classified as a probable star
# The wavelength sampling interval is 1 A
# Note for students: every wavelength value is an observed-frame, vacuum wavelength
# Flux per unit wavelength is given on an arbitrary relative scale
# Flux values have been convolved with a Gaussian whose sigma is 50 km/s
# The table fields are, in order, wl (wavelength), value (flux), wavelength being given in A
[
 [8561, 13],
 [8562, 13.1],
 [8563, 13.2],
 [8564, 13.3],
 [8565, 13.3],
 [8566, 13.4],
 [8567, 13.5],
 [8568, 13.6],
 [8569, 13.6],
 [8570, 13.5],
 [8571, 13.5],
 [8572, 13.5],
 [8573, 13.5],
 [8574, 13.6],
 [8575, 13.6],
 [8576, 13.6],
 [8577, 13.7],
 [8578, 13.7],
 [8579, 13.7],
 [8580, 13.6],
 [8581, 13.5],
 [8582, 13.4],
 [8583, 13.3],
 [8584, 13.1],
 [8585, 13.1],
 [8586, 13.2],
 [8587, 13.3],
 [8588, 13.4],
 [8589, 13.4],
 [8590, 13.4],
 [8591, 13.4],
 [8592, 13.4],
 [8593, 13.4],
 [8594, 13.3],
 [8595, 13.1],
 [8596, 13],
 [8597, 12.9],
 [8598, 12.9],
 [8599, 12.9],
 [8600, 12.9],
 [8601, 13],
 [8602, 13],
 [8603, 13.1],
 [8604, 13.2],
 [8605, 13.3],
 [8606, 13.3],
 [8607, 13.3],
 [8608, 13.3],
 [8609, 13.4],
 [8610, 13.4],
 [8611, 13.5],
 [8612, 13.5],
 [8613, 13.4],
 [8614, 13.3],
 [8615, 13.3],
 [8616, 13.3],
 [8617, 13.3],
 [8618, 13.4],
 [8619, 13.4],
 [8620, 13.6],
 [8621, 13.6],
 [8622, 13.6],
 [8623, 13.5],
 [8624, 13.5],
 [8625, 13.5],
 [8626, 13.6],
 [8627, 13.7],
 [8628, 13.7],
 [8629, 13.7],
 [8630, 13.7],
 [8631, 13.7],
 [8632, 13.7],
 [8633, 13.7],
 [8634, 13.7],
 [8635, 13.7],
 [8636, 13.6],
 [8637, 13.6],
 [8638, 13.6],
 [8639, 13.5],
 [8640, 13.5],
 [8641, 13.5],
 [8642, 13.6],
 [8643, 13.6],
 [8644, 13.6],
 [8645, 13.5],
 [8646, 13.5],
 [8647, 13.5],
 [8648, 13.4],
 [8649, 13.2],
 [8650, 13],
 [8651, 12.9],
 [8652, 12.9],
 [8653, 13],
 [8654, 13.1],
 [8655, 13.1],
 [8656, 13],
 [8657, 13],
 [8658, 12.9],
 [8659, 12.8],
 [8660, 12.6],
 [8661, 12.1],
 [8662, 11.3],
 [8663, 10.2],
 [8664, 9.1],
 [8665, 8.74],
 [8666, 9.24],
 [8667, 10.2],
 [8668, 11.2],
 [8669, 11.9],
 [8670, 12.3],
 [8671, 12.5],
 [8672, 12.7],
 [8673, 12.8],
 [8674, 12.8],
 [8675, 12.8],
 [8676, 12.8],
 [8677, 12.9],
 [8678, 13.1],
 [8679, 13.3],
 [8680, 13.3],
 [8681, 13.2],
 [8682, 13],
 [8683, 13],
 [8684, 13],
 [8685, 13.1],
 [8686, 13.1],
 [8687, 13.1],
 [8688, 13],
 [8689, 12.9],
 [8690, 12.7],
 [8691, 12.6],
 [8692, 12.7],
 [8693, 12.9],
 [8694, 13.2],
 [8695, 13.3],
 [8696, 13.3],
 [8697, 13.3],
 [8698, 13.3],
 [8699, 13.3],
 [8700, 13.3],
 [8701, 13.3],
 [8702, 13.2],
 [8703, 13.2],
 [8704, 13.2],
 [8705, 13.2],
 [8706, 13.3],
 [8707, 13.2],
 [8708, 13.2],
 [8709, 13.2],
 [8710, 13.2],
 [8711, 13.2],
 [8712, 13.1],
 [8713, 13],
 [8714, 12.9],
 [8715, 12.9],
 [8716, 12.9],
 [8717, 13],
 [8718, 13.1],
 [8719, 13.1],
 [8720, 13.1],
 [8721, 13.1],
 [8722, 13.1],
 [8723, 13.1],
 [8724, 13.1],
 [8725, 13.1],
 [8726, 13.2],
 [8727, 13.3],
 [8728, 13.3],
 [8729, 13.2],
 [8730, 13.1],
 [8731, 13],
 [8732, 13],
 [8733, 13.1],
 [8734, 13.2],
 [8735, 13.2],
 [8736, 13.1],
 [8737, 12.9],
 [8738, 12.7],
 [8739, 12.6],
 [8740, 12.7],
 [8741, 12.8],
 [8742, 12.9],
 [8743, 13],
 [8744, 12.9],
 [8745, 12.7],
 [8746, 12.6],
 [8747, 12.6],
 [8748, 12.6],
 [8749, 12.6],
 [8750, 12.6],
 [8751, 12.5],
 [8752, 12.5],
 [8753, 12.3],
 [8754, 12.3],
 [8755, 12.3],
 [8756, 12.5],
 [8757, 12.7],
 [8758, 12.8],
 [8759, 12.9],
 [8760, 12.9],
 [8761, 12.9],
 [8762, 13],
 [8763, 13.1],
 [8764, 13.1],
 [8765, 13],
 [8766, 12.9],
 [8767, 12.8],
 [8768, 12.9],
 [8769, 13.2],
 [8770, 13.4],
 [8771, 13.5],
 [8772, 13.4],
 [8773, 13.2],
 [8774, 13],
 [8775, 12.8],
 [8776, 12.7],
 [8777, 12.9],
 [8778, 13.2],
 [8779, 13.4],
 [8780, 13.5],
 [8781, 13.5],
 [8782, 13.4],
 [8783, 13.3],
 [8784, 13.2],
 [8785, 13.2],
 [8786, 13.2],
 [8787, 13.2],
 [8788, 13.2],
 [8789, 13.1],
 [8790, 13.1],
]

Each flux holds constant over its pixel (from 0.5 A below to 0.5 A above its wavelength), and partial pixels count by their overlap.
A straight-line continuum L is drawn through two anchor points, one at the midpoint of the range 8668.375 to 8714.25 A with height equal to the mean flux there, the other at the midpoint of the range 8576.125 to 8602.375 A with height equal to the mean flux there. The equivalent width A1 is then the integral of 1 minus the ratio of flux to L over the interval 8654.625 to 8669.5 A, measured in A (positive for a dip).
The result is 1.9 A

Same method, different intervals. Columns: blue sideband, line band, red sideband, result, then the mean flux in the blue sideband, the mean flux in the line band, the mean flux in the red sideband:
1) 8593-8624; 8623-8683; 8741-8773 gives 1.4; 13.3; 12.8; 12.8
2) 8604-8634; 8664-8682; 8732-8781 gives 1.6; 13.5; 12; 12.9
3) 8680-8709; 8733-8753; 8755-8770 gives 0.3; 13.1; 12.8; 12.9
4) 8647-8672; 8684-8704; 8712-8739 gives -0.8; 12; 13.1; 13.1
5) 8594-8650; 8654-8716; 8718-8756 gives 2.2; 13.4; 12.6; 12.9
